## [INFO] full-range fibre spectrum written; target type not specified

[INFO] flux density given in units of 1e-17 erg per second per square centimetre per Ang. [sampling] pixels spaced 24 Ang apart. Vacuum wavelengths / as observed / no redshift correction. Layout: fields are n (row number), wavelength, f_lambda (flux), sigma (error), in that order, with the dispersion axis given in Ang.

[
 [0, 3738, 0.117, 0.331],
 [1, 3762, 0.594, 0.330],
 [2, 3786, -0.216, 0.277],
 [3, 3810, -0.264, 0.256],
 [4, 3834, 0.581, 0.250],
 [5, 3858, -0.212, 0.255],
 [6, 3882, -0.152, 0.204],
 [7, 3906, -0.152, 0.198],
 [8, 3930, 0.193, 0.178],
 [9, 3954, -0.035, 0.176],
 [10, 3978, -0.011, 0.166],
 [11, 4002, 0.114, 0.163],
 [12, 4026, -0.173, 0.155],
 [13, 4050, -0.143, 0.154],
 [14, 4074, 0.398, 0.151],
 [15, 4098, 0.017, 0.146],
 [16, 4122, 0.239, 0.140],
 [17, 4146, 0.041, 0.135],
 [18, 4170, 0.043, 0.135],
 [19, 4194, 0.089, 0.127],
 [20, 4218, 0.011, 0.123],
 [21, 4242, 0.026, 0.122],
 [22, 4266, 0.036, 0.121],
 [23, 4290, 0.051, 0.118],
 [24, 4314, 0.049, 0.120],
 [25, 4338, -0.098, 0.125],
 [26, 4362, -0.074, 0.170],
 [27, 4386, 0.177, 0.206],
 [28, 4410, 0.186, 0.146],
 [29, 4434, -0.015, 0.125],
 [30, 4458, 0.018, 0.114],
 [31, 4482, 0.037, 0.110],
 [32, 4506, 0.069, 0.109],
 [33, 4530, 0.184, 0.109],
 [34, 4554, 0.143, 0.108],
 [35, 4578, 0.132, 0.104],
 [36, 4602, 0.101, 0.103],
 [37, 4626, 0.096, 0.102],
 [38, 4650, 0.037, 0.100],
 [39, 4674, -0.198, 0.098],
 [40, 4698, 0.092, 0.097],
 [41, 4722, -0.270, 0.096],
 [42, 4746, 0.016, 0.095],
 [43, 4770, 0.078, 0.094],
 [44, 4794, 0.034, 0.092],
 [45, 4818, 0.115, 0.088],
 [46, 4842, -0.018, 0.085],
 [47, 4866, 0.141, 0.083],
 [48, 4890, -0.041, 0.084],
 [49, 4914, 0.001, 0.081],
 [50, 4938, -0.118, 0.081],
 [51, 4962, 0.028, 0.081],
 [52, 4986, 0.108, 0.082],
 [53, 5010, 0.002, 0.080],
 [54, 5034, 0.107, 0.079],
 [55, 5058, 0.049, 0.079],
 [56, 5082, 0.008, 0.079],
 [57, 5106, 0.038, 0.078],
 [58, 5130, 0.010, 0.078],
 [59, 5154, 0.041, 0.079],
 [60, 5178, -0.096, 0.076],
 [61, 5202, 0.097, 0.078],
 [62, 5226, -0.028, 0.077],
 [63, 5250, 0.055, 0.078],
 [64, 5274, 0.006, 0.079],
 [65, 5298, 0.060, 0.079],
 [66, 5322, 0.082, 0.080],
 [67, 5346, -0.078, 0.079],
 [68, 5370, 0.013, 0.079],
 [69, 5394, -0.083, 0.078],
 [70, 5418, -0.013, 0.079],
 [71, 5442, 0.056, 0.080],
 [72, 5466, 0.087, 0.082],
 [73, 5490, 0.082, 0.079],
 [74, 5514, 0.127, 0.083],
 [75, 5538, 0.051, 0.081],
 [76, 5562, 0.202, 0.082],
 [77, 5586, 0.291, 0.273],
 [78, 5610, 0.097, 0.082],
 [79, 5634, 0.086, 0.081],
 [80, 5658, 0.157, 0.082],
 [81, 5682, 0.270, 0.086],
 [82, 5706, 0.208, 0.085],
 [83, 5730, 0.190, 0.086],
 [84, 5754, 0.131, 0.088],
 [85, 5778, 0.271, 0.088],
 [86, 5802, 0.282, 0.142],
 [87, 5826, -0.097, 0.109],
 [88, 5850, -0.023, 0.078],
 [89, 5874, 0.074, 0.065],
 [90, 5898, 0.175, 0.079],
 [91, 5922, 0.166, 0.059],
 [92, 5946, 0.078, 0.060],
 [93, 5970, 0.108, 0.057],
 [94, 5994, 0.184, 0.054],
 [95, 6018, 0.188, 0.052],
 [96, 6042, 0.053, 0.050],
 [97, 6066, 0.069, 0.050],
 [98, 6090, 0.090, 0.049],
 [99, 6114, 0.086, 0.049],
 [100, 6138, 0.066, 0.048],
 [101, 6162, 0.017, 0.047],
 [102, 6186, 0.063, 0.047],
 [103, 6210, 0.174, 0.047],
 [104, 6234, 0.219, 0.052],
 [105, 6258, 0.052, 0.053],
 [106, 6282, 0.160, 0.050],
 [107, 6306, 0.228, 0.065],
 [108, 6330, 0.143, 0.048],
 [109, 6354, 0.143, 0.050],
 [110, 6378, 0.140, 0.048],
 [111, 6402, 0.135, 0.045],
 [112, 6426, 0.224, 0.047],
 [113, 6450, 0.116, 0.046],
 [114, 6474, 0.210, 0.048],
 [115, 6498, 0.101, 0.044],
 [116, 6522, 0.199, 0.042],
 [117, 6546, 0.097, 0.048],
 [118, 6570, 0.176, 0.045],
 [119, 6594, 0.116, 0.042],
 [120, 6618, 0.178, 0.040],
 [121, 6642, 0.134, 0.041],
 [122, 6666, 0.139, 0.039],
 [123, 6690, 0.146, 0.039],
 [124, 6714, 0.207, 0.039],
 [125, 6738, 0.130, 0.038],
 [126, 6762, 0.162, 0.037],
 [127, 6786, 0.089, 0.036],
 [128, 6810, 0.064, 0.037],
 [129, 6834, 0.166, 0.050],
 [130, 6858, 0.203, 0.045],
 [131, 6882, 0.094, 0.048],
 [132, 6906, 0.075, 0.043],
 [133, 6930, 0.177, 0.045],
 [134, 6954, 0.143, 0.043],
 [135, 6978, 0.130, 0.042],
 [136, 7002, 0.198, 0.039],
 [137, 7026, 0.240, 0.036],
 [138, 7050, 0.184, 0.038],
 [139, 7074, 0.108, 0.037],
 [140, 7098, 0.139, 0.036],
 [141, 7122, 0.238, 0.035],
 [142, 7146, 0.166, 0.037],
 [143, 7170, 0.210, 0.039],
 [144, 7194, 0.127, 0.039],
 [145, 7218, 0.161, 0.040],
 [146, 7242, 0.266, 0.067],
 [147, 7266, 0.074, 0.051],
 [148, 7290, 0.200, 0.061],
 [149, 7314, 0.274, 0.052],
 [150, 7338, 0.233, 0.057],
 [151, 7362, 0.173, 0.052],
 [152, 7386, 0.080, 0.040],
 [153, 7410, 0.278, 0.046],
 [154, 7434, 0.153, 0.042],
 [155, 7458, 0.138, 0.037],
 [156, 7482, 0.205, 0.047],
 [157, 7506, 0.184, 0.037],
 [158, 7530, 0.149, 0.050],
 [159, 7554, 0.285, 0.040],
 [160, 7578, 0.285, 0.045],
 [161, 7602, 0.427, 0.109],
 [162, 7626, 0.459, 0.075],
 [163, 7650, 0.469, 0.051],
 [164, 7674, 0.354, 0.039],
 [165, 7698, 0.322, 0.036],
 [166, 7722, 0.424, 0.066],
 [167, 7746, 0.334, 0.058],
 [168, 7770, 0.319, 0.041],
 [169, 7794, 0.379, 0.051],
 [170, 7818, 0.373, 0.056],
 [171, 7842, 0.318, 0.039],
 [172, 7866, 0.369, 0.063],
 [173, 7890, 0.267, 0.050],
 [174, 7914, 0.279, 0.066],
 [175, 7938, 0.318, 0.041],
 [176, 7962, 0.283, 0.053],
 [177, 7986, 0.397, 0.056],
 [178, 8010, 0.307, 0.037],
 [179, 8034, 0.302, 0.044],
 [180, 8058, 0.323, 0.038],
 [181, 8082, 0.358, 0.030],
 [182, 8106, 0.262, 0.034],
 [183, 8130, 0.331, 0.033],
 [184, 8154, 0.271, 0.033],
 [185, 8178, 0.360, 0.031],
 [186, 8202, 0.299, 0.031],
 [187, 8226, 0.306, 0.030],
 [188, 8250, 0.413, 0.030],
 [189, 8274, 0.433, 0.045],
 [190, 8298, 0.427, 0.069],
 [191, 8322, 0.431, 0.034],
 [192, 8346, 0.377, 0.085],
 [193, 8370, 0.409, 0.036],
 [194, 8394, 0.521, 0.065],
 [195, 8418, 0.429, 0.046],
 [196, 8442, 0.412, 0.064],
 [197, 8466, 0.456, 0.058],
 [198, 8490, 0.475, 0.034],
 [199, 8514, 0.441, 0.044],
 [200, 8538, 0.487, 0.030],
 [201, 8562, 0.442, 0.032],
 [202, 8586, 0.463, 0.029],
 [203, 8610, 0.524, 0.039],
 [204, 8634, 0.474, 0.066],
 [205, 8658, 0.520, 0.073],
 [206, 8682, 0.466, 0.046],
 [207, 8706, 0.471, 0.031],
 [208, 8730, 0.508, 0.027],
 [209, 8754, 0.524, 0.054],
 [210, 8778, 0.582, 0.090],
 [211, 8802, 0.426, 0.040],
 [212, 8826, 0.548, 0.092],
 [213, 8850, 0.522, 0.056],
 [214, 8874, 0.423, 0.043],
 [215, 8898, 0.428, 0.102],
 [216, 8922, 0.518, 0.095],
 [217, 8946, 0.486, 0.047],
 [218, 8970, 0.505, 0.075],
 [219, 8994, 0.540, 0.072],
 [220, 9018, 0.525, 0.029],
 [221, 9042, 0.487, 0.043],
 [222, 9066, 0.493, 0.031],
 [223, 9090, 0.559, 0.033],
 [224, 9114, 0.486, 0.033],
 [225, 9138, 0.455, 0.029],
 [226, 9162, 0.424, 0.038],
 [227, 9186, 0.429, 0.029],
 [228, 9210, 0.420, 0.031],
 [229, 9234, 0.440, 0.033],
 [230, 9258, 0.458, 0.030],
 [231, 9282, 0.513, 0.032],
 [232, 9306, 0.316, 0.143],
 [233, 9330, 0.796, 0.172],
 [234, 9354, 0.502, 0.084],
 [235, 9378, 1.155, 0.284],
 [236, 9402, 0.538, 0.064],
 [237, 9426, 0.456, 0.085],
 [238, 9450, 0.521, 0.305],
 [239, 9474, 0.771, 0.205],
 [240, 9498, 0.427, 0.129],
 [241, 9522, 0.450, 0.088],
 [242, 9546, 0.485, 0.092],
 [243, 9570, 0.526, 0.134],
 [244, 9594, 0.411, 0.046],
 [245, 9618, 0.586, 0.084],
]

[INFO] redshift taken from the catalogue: 0.893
